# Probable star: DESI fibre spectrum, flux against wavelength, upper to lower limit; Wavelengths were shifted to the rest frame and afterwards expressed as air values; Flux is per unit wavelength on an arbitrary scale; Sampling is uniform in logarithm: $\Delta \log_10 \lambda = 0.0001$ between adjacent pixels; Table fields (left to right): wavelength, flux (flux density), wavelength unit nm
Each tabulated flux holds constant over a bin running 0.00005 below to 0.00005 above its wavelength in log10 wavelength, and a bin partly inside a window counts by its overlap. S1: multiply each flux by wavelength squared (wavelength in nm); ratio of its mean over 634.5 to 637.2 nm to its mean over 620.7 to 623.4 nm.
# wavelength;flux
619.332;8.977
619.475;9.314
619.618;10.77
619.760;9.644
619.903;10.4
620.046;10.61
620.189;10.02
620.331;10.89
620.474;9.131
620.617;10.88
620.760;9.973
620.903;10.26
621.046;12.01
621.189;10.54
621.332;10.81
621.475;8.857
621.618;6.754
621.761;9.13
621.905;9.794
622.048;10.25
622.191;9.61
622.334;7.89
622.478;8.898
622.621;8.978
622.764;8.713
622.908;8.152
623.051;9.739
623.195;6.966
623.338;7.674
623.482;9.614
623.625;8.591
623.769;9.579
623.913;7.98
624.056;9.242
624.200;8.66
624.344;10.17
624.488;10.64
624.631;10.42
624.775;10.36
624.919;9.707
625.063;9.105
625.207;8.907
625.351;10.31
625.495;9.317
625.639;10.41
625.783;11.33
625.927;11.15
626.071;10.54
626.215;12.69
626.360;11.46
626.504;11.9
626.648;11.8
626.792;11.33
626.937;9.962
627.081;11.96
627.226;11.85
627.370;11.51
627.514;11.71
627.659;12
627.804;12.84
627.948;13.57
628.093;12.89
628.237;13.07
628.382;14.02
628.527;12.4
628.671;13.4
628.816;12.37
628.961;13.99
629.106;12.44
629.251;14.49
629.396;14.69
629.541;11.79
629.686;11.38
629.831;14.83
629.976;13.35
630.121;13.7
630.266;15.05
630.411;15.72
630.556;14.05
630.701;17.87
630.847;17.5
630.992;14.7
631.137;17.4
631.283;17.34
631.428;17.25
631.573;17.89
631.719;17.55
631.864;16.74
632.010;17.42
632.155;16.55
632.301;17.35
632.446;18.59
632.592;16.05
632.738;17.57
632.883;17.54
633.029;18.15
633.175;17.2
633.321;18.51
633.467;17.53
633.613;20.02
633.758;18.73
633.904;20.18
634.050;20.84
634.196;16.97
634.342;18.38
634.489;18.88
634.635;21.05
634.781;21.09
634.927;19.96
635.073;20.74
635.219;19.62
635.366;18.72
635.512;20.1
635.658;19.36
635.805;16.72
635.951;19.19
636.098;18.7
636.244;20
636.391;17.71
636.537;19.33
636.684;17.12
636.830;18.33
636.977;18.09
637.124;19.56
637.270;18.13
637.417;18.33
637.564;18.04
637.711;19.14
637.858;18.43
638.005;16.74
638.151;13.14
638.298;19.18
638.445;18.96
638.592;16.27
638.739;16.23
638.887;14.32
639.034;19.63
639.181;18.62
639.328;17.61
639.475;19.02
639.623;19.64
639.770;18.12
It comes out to 2.18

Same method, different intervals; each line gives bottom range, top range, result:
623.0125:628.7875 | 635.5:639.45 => 1.73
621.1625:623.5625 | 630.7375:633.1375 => 1.99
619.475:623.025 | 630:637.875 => 1.94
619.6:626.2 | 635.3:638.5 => 1.98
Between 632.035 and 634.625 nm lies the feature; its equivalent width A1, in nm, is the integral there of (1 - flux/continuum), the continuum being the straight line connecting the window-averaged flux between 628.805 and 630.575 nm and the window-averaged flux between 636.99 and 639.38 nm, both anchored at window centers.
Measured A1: -0.475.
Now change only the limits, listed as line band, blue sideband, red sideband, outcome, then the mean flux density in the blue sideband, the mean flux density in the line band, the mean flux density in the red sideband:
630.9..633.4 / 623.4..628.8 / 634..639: -0.320 nm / 11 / 17.3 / 18.4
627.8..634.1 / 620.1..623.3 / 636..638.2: -0.481 nm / 9.45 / 15.9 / 18.1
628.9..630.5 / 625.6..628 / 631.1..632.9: 0.113 nm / 11.7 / 13.8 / 17.3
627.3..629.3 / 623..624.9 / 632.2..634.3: 0.079 nm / 9.21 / 12.9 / 18.2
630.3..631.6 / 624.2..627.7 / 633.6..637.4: -0.119 nm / 10.8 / 16.6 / 19.1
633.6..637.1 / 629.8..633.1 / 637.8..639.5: -0.454 nm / 16.6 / 19.2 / 17.3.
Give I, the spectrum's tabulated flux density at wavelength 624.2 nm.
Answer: 8.66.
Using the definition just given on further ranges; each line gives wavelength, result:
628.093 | 12.89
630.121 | 13.7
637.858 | 18.43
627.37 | 11.51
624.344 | 10.17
